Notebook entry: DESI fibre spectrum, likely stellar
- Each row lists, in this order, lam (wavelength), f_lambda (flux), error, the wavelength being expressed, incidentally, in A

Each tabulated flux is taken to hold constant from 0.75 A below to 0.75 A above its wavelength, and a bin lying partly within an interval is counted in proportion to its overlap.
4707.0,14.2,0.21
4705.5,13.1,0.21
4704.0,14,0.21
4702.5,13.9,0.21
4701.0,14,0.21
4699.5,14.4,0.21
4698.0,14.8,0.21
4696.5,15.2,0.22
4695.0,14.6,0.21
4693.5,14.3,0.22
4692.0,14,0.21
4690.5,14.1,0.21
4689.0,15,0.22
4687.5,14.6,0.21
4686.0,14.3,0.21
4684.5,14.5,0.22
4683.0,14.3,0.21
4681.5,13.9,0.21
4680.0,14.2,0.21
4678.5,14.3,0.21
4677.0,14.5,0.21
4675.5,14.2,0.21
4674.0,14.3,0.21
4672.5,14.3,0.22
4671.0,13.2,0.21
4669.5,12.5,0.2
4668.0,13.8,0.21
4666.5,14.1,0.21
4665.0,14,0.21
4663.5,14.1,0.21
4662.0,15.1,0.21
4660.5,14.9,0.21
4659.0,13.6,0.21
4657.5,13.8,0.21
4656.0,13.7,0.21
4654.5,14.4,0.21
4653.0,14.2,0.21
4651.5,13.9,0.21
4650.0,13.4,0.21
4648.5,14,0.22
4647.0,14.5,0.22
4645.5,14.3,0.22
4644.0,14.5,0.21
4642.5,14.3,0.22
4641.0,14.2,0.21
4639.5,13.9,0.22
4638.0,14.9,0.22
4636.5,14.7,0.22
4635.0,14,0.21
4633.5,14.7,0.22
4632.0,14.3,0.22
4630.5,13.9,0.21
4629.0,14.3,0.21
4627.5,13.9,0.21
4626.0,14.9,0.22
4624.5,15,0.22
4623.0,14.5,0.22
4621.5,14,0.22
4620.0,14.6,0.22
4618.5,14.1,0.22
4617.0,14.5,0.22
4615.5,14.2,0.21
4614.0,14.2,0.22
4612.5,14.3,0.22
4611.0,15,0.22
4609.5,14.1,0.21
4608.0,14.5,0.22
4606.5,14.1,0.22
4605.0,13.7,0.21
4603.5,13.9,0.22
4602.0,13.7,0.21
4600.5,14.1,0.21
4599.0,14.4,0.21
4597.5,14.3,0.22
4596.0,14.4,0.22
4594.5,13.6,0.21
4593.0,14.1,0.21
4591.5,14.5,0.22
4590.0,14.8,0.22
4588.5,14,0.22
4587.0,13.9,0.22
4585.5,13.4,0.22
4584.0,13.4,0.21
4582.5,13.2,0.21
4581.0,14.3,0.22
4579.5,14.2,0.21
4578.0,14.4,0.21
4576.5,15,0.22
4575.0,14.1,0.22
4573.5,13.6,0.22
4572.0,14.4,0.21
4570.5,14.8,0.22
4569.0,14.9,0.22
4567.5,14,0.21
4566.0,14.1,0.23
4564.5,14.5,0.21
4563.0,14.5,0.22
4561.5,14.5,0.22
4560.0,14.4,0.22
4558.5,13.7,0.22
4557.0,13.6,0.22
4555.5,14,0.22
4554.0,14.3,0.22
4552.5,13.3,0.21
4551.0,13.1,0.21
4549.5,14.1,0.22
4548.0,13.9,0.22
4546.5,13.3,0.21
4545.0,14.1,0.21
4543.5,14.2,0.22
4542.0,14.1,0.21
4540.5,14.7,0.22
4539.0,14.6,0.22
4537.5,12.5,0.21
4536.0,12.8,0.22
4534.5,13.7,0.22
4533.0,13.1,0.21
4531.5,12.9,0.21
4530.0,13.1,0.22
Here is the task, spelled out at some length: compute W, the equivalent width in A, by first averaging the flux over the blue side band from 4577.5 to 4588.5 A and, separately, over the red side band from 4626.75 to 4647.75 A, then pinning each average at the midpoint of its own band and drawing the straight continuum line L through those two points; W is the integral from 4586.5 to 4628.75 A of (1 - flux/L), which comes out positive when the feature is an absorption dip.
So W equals -0.6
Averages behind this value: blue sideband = 13.8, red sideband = 14.3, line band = 14.3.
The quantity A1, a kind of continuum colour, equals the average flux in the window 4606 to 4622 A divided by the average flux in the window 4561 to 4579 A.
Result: 1.0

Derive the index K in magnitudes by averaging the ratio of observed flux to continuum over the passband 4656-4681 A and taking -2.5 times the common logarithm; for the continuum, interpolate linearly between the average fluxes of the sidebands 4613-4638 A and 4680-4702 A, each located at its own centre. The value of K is 0.03 mag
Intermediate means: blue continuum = 14.4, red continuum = 14.4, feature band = 14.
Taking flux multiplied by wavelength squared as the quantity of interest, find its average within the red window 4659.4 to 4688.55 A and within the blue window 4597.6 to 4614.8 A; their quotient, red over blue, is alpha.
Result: 1.03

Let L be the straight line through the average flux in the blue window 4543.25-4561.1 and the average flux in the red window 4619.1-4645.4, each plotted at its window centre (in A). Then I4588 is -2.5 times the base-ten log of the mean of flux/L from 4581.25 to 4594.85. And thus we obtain 0.01 mag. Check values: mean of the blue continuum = 13.8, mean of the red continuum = 14.4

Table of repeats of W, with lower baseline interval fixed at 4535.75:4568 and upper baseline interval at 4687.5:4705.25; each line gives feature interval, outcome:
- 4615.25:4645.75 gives -0.4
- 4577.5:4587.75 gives 0.2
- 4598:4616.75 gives -0.1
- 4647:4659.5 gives 0.3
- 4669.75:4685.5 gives 0.2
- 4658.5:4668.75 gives 0.0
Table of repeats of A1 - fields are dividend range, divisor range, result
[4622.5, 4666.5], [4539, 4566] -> 1.02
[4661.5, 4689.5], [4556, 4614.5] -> 1.00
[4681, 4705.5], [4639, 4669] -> 1.01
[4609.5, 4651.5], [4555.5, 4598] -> 1.01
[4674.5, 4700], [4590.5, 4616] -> 1.02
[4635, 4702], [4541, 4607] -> 1.01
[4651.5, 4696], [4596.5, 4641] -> 0.99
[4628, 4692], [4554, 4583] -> 1.00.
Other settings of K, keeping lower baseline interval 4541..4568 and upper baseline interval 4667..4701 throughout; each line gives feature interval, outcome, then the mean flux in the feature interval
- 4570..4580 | -0.02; 14.3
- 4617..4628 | -0.02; 14.4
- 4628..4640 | -0.02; 14.3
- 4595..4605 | 0.00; 14.1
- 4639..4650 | 0.00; 14.2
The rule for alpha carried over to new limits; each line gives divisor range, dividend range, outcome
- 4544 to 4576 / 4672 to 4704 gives 1.08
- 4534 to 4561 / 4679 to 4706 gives 1.10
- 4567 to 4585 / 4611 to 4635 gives 1.03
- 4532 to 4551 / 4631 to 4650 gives 1.09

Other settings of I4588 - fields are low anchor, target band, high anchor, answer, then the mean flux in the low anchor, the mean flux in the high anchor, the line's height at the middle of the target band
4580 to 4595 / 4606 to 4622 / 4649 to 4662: -0.03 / 13.9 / 14.1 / 14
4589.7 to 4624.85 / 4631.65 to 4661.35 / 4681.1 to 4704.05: 0.01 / 14.3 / 14.4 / 14.3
